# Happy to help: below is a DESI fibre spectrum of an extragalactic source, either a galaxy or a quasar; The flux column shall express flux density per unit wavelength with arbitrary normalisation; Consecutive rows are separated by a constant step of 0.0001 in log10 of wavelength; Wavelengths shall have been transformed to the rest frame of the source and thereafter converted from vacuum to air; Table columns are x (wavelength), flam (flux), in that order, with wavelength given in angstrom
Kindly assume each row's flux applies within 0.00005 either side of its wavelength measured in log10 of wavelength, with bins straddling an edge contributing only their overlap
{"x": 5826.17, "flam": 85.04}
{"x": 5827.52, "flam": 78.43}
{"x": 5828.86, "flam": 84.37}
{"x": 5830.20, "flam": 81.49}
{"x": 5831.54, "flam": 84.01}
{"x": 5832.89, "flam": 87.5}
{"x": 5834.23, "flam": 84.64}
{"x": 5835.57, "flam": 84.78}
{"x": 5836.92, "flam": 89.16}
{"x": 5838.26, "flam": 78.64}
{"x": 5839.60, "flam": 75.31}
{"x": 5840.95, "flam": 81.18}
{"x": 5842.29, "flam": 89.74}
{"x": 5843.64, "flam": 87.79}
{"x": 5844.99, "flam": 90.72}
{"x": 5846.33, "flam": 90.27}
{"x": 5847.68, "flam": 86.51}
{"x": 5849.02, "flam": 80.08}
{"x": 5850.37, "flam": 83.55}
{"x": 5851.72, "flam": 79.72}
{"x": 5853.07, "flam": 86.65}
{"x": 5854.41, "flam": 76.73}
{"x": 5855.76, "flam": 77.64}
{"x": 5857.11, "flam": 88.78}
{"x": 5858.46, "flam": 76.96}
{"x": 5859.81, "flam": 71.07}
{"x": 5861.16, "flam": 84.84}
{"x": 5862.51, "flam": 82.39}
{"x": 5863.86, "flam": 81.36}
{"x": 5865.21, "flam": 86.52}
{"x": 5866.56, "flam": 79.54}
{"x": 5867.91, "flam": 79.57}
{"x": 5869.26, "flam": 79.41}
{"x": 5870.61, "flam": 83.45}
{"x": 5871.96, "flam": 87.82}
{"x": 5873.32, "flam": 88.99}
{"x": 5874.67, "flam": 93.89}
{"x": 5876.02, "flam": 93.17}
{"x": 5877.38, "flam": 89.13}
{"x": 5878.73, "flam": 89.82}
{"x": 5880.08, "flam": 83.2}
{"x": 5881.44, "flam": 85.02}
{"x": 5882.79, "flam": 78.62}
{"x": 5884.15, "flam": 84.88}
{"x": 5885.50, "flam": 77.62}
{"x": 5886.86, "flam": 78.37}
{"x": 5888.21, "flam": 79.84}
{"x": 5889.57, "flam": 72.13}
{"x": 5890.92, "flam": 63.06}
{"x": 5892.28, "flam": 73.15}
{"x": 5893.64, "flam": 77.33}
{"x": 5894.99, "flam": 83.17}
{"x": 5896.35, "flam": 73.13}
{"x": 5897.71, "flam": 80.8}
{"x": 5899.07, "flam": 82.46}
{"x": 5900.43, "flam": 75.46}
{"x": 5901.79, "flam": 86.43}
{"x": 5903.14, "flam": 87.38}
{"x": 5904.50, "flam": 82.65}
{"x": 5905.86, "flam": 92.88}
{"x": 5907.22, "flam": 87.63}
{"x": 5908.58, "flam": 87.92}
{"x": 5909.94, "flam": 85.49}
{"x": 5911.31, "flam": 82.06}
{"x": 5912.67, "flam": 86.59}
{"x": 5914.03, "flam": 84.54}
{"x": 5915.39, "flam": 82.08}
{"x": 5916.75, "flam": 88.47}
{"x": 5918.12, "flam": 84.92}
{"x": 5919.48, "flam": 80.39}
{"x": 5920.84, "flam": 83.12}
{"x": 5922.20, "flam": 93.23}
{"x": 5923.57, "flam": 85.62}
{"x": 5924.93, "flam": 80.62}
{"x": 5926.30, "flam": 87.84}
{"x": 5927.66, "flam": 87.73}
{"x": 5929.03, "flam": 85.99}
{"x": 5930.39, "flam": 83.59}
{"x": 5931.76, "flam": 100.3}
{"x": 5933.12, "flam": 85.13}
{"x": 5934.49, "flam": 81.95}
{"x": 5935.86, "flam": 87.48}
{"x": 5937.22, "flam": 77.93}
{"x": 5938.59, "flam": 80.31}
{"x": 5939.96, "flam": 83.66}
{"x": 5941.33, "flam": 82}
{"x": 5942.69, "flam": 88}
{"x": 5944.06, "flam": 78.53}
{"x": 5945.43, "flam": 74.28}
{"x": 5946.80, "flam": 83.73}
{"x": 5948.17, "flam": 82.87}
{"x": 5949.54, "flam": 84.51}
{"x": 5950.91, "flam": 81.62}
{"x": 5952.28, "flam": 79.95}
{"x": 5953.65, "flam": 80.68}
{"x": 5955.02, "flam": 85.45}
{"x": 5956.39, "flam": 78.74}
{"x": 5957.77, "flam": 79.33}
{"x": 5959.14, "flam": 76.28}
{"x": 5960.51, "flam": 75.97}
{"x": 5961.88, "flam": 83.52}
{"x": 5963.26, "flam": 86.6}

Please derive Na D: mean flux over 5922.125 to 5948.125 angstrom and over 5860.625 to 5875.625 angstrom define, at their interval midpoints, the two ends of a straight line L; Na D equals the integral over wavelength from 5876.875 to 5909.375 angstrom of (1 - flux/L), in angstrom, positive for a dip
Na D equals 1.22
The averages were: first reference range 84.5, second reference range 84.4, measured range 81.3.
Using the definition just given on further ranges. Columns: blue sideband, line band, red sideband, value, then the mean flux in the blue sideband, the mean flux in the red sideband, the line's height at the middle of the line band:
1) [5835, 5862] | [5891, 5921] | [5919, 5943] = 0.7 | 83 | 85.3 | 84.6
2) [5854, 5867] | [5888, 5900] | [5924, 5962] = 0.8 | 80.6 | 82.8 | 81.5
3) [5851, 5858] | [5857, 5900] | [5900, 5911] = 1.1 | 81.7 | 85.8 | 83.7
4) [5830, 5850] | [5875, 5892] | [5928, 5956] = 0.6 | 84.9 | 83.4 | 84.2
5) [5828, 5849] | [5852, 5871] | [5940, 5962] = 0.7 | 84.9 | 81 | 84.1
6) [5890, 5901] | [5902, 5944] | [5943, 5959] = -3.8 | 76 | 80.9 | 78.4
